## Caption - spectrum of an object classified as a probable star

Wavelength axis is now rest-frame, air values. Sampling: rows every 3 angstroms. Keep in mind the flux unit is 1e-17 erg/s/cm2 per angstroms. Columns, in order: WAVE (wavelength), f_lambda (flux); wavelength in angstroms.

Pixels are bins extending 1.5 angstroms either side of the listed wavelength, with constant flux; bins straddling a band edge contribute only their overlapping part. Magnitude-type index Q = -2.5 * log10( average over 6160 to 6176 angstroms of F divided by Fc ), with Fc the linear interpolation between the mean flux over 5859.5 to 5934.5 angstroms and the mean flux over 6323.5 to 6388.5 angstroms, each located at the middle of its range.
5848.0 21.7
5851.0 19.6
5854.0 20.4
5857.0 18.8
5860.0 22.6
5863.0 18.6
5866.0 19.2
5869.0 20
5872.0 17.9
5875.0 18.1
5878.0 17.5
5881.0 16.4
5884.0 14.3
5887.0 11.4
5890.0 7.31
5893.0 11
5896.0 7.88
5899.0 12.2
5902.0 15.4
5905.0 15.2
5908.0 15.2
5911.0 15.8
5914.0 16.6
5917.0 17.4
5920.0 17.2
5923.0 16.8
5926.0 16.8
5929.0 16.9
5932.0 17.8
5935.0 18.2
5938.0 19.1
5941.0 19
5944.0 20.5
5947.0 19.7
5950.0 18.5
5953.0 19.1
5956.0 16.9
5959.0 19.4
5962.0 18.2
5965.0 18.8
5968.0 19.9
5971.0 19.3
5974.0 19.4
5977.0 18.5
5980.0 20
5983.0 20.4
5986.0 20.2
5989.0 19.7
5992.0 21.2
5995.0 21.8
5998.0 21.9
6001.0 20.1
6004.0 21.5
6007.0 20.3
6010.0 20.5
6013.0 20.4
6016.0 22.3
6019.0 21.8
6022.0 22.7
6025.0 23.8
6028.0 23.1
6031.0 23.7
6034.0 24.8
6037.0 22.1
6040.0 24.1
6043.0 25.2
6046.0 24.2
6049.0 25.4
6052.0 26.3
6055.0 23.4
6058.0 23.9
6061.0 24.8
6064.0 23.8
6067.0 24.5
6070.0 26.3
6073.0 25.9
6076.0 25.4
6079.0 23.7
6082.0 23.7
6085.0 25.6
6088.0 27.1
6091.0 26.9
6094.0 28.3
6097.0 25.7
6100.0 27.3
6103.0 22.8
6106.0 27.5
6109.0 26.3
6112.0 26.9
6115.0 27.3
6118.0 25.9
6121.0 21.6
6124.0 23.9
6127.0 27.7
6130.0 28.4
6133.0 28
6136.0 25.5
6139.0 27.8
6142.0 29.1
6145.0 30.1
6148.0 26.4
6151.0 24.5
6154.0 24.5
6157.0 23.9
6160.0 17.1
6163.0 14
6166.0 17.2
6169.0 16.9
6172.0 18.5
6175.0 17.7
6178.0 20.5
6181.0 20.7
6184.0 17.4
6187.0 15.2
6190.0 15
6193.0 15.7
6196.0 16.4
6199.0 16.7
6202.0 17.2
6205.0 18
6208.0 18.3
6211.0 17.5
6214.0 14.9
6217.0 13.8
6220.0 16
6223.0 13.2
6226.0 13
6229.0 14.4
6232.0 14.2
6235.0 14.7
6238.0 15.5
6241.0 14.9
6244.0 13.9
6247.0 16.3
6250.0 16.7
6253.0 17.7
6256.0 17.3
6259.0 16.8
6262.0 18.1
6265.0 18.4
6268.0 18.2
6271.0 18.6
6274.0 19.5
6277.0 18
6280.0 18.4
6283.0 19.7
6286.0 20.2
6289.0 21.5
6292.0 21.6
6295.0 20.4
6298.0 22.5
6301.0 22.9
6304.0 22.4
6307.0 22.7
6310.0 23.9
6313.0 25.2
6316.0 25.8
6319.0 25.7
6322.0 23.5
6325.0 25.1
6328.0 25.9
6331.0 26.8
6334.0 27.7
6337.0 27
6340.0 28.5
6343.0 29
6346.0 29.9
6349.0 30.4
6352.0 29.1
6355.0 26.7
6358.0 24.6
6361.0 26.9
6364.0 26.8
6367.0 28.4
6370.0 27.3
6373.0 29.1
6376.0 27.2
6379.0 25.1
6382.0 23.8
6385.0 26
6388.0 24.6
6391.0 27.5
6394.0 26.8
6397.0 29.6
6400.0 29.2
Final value 0.31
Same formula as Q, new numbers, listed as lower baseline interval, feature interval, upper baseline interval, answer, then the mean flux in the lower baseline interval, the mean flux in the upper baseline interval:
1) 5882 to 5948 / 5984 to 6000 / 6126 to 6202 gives -0.21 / 15.5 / 21.3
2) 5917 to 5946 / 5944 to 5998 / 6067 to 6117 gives 0.02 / 18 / 26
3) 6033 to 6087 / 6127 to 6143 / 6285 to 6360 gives -0.12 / 24.6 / 25.2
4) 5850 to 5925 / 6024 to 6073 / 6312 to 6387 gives -0.22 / 16.1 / 26.9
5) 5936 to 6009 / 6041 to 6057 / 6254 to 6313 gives -0.24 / 19.7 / 20.2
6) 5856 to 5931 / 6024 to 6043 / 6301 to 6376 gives -0.23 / 15.9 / 26.5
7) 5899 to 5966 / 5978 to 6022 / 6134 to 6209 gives -0.14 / 17.5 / 20.2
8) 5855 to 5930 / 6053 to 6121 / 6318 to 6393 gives -0.24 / 15.9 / 26.9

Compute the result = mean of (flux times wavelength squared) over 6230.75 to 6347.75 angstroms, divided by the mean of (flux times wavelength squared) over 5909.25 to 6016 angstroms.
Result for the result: 1.2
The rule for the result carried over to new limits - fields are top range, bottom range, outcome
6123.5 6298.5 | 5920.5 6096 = 0.93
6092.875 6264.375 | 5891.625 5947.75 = 1.35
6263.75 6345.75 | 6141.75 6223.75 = 1.29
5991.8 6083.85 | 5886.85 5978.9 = 1.45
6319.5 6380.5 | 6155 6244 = 1.73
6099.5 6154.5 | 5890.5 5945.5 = 1.78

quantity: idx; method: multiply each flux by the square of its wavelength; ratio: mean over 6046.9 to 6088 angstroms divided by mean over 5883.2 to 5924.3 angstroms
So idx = 1.9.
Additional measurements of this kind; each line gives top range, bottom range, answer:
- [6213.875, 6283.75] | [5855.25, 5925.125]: 1.17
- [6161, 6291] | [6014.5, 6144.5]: 0.70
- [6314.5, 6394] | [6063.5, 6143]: 1.12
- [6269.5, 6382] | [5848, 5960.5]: 1.67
